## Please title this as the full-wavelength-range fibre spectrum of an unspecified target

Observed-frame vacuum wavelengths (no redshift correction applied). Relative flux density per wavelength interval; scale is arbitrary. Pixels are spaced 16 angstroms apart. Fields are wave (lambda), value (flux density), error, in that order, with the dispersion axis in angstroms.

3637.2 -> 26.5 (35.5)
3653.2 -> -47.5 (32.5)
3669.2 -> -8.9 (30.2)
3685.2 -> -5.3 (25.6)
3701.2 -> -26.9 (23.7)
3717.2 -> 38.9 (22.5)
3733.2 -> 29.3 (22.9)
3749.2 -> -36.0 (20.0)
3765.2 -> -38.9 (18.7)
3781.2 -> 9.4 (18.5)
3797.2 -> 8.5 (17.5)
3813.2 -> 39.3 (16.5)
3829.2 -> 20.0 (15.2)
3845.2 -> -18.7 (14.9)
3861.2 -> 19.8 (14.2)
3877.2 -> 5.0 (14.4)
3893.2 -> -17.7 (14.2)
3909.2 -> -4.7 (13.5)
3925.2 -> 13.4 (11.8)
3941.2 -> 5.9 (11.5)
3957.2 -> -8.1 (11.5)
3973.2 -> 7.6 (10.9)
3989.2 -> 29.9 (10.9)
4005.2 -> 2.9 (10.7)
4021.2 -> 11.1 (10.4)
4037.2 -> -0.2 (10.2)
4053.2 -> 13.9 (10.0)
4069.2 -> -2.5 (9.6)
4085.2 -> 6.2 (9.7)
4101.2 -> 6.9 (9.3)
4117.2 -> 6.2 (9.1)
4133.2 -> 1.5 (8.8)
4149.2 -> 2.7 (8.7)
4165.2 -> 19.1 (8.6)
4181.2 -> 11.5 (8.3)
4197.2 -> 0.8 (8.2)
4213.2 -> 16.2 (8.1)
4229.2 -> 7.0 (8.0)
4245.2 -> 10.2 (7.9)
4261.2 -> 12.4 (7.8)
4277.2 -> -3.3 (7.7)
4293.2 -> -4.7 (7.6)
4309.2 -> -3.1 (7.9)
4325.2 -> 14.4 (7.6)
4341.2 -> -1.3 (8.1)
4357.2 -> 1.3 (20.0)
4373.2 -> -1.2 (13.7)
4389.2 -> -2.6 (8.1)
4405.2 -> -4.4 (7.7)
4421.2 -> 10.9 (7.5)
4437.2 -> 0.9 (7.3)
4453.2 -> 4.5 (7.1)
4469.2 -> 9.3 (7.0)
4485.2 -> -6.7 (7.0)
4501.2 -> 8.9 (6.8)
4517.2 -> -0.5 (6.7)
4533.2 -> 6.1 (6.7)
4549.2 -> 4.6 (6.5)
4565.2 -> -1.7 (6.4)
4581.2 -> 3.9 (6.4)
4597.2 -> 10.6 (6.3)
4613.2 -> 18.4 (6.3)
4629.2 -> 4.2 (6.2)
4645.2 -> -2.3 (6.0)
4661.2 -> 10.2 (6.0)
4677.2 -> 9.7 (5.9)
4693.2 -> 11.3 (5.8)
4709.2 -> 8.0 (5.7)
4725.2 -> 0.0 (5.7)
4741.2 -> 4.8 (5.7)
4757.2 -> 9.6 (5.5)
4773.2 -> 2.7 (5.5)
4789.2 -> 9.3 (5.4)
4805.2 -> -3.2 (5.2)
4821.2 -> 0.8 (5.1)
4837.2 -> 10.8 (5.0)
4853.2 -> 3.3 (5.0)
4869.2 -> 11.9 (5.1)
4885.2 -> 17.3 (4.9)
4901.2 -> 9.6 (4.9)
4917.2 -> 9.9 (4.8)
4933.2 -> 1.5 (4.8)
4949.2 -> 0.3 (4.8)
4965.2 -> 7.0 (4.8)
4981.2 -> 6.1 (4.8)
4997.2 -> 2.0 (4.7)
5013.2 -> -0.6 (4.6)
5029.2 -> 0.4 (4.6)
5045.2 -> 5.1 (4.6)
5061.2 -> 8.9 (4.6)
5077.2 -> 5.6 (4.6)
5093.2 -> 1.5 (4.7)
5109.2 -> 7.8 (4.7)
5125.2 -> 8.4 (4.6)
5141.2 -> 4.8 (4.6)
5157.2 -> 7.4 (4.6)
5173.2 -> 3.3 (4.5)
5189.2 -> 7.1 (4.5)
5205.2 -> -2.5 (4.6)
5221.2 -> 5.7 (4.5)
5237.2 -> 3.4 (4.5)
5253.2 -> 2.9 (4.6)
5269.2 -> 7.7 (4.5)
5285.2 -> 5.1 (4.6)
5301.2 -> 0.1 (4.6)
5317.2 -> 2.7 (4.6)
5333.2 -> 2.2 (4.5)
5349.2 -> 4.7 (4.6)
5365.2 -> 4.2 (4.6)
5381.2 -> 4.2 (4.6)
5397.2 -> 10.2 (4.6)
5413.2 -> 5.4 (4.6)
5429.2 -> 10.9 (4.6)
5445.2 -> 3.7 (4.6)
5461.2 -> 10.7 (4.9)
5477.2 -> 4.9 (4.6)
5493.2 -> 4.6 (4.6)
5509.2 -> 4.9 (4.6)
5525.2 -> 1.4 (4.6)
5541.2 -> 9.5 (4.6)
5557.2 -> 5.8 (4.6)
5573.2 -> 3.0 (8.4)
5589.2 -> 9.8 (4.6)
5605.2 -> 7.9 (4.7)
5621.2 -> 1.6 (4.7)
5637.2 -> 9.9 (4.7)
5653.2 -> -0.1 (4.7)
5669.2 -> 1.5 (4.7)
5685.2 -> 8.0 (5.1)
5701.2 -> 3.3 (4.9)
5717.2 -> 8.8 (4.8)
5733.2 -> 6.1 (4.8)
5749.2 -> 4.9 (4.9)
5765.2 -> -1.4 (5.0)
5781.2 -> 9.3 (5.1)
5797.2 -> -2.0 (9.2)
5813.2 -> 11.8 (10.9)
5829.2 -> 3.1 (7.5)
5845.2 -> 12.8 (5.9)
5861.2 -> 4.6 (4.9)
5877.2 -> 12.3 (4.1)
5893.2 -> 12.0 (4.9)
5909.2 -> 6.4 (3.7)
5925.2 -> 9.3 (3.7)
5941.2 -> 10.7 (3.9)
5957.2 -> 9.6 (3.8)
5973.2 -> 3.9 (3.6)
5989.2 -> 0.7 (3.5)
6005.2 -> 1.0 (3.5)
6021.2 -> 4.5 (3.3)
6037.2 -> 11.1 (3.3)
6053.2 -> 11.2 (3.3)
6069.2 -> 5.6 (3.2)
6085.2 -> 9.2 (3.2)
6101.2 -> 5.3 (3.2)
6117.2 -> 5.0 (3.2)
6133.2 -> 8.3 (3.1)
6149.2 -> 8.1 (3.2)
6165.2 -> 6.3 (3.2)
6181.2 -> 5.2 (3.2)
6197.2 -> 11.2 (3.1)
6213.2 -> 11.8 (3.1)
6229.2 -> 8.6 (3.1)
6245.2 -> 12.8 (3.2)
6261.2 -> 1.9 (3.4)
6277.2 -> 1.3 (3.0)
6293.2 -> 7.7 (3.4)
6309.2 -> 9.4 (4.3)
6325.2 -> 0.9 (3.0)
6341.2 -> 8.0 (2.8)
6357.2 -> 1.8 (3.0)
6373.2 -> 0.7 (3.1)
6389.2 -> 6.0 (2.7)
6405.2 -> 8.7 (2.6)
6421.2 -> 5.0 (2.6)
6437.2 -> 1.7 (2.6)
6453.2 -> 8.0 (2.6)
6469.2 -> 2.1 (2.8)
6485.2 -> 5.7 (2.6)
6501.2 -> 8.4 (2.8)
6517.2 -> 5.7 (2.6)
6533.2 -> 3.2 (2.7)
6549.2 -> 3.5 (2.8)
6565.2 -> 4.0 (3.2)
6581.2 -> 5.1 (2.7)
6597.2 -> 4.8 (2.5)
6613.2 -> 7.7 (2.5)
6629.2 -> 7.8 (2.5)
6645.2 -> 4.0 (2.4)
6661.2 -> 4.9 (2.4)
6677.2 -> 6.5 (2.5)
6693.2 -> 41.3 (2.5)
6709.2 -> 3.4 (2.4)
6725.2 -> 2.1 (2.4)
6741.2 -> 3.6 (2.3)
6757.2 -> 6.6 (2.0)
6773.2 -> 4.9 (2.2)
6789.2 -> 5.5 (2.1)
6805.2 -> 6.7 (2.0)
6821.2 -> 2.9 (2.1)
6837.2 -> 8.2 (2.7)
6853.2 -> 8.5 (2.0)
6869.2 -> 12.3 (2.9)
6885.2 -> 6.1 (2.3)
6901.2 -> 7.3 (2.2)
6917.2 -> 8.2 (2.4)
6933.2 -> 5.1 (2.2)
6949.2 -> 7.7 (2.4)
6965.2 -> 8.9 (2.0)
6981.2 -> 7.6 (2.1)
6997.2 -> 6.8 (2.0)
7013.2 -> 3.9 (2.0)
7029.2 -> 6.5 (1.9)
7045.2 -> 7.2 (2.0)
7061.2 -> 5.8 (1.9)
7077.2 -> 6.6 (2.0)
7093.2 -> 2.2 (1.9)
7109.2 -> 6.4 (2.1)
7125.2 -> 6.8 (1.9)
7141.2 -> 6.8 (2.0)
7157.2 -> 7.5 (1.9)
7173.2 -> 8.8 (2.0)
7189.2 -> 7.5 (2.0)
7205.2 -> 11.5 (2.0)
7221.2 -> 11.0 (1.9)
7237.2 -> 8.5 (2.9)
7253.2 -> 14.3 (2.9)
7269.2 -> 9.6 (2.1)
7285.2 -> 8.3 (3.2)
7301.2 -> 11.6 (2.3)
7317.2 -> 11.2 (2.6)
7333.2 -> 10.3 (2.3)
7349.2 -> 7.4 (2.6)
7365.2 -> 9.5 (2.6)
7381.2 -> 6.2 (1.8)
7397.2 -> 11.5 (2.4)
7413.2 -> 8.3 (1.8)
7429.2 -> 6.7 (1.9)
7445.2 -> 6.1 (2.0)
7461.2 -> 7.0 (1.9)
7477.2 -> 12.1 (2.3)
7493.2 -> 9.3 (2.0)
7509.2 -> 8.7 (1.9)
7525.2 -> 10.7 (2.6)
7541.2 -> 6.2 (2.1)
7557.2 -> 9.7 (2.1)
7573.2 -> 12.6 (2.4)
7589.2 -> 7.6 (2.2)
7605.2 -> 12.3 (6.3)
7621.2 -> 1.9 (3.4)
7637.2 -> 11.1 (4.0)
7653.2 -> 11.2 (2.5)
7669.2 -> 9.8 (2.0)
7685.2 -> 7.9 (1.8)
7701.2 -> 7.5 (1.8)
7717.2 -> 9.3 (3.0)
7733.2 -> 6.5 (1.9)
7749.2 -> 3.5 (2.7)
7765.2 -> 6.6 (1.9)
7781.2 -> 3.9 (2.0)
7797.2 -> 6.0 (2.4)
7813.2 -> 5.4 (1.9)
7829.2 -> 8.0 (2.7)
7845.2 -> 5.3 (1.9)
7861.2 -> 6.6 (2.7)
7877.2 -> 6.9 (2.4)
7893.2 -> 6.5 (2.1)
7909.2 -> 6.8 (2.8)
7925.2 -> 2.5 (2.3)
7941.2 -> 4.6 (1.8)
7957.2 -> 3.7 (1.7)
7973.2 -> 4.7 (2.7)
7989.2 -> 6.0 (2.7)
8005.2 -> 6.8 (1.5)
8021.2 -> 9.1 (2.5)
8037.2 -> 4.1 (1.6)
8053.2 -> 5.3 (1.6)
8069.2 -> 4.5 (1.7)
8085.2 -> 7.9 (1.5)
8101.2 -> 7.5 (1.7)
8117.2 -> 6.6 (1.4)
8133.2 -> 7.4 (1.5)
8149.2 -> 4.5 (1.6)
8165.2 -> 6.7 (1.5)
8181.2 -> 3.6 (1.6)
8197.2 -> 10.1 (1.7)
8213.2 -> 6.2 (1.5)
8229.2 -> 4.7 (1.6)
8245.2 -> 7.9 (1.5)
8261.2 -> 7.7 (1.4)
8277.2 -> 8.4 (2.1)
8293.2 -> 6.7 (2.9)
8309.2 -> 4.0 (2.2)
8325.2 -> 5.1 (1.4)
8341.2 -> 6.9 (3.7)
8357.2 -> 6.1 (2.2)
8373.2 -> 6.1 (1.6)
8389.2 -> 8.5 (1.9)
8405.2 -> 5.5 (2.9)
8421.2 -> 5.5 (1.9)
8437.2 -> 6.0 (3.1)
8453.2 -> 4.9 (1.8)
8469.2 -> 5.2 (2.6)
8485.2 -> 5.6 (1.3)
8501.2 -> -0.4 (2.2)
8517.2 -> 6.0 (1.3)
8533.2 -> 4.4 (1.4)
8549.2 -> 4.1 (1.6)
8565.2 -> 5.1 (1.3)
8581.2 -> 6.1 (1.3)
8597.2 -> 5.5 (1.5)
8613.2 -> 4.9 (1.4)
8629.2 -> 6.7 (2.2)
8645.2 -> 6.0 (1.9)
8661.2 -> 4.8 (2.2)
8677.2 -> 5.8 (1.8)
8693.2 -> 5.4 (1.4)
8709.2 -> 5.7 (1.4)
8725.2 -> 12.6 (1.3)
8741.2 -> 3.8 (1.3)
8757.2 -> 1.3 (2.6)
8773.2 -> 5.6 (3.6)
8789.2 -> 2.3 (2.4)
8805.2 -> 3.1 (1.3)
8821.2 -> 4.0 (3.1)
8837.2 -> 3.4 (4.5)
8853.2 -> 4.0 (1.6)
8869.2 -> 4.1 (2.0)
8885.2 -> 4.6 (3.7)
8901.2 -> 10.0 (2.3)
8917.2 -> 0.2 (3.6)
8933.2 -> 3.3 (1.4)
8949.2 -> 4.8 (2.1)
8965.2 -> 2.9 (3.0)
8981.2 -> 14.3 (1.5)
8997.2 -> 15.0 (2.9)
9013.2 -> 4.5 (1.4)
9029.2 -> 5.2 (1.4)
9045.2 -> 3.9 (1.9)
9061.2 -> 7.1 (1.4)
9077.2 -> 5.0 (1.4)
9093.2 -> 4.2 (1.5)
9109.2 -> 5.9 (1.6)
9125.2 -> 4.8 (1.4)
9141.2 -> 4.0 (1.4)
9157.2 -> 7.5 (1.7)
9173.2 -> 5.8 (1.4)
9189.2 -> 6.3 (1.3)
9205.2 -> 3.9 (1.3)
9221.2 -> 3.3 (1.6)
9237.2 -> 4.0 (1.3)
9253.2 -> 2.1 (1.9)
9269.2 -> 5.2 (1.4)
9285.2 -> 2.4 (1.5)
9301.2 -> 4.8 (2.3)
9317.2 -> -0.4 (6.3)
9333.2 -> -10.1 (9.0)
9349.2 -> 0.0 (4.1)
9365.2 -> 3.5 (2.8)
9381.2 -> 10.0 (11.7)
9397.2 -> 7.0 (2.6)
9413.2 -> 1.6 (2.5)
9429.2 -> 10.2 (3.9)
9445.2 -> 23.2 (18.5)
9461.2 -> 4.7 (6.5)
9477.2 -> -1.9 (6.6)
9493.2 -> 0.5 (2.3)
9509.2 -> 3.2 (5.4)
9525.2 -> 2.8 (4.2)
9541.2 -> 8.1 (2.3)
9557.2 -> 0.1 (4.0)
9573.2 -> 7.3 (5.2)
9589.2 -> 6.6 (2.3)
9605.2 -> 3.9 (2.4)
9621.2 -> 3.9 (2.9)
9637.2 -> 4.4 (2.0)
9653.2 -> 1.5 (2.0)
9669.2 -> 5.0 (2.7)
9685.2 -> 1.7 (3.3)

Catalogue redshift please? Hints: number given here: 0.795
